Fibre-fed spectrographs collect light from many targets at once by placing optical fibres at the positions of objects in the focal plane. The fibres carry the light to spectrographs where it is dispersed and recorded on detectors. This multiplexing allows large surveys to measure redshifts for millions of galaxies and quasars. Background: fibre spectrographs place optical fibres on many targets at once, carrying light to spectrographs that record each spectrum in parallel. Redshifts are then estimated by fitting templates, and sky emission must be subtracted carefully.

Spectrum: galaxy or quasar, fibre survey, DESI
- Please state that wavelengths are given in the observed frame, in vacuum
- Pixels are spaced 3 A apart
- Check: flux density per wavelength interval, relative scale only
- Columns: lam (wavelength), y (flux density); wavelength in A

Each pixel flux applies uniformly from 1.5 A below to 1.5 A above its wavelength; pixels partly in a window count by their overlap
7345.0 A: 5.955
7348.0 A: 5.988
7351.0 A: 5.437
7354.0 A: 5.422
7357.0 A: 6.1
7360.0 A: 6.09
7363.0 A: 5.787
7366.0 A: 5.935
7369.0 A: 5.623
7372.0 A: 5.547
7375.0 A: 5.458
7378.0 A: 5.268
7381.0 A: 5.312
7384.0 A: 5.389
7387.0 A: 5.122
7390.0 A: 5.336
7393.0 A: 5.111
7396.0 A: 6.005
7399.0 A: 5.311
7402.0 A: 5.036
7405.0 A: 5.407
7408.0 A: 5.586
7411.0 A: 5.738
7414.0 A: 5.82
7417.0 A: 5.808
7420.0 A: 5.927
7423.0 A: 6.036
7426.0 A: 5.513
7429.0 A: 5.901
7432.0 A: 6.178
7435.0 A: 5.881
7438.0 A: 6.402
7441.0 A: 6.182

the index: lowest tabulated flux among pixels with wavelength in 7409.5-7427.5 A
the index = 5.513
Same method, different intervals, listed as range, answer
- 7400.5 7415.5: 5.036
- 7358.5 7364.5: 5.787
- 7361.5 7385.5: 5.268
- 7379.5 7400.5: 5.111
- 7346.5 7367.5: 5.422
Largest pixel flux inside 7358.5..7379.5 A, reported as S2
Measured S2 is 6.09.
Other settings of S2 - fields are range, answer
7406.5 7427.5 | 6.036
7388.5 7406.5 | 6.005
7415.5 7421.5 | 5.927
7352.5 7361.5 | 6.1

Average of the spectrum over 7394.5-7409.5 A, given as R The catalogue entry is 5.47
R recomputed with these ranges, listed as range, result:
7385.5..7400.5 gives 5.38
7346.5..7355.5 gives 5.62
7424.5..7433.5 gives 5.86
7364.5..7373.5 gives 5.7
